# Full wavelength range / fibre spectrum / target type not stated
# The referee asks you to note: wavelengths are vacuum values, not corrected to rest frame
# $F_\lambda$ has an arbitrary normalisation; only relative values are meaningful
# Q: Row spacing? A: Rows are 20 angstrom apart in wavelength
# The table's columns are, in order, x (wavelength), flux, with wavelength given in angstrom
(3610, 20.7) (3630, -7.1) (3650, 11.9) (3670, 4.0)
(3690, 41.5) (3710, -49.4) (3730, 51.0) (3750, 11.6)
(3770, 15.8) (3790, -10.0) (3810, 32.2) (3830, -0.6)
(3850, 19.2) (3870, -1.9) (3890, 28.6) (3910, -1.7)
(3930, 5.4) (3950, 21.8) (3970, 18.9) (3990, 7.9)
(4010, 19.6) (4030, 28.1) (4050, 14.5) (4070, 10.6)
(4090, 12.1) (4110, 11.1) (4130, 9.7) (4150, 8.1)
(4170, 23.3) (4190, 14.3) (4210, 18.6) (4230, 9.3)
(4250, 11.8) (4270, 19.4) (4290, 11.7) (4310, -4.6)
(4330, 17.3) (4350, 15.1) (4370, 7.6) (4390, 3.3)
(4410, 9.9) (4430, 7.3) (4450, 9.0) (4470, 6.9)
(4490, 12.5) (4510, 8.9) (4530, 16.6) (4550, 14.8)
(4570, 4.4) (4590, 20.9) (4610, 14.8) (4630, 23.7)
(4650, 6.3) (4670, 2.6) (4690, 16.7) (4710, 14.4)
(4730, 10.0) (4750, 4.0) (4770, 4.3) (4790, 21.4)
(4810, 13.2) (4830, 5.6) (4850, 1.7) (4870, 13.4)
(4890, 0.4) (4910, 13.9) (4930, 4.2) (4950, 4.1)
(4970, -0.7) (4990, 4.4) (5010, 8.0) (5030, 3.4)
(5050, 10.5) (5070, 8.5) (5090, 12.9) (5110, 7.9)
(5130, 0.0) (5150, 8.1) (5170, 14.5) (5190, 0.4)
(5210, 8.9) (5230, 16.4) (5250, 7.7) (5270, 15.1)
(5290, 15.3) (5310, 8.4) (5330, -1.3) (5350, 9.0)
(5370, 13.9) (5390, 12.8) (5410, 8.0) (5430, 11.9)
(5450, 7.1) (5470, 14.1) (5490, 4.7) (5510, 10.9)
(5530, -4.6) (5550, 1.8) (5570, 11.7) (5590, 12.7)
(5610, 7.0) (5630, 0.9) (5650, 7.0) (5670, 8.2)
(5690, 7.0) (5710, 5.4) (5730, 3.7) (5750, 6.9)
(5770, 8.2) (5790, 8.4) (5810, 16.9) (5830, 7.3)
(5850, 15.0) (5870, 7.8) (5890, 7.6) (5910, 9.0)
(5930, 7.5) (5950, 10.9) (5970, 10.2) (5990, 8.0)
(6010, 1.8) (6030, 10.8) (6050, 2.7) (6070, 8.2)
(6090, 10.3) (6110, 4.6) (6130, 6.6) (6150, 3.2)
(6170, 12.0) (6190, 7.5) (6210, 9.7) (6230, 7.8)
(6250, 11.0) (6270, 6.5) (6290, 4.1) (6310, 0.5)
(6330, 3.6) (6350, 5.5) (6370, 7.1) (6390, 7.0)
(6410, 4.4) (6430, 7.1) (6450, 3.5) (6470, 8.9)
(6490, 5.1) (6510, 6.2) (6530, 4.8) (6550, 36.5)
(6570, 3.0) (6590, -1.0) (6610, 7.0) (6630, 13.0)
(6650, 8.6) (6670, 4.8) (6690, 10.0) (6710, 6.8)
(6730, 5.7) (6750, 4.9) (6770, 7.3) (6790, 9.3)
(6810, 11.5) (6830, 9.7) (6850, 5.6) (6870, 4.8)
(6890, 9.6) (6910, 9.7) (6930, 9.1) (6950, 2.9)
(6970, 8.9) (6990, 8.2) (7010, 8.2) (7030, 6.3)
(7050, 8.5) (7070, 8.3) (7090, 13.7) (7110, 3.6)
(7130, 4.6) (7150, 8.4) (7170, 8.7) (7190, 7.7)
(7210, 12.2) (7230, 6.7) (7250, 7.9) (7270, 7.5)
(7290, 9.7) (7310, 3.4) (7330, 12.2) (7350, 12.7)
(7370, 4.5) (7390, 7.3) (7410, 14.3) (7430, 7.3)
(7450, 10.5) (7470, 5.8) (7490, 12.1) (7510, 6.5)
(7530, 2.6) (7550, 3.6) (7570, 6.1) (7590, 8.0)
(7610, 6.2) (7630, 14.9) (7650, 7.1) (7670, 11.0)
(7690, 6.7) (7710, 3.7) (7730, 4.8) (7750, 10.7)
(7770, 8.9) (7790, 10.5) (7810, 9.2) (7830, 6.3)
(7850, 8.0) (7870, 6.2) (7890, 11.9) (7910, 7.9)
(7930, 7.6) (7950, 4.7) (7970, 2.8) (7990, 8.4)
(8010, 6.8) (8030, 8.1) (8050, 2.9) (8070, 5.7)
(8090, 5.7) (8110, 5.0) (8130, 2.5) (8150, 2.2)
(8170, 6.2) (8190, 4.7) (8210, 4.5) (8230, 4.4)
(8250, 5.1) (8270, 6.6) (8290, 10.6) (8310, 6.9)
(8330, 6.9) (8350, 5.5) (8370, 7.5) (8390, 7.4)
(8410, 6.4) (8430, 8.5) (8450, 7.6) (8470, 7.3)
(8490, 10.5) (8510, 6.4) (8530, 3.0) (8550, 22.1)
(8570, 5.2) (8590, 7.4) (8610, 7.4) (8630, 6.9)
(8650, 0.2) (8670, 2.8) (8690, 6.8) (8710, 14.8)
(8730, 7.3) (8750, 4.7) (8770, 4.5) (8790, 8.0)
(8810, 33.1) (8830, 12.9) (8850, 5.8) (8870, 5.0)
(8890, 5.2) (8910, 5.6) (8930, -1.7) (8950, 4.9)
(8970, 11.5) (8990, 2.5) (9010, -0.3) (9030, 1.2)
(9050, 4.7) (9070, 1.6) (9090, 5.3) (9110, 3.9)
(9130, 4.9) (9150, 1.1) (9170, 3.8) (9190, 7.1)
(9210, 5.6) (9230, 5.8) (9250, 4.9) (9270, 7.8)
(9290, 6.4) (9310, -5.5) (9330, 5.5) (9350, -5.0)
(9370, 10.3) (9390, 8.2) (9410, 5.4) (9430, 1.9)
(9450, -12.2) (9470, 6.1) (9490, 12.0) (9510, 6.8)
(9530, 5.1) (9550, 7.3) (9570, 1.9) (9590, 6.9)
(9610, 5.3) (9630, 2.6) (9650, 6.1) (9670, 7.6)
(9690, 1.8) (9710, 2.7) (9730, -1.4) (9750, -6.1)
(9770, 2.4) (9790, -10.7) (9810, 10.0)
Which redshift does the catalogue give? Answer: 0.757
